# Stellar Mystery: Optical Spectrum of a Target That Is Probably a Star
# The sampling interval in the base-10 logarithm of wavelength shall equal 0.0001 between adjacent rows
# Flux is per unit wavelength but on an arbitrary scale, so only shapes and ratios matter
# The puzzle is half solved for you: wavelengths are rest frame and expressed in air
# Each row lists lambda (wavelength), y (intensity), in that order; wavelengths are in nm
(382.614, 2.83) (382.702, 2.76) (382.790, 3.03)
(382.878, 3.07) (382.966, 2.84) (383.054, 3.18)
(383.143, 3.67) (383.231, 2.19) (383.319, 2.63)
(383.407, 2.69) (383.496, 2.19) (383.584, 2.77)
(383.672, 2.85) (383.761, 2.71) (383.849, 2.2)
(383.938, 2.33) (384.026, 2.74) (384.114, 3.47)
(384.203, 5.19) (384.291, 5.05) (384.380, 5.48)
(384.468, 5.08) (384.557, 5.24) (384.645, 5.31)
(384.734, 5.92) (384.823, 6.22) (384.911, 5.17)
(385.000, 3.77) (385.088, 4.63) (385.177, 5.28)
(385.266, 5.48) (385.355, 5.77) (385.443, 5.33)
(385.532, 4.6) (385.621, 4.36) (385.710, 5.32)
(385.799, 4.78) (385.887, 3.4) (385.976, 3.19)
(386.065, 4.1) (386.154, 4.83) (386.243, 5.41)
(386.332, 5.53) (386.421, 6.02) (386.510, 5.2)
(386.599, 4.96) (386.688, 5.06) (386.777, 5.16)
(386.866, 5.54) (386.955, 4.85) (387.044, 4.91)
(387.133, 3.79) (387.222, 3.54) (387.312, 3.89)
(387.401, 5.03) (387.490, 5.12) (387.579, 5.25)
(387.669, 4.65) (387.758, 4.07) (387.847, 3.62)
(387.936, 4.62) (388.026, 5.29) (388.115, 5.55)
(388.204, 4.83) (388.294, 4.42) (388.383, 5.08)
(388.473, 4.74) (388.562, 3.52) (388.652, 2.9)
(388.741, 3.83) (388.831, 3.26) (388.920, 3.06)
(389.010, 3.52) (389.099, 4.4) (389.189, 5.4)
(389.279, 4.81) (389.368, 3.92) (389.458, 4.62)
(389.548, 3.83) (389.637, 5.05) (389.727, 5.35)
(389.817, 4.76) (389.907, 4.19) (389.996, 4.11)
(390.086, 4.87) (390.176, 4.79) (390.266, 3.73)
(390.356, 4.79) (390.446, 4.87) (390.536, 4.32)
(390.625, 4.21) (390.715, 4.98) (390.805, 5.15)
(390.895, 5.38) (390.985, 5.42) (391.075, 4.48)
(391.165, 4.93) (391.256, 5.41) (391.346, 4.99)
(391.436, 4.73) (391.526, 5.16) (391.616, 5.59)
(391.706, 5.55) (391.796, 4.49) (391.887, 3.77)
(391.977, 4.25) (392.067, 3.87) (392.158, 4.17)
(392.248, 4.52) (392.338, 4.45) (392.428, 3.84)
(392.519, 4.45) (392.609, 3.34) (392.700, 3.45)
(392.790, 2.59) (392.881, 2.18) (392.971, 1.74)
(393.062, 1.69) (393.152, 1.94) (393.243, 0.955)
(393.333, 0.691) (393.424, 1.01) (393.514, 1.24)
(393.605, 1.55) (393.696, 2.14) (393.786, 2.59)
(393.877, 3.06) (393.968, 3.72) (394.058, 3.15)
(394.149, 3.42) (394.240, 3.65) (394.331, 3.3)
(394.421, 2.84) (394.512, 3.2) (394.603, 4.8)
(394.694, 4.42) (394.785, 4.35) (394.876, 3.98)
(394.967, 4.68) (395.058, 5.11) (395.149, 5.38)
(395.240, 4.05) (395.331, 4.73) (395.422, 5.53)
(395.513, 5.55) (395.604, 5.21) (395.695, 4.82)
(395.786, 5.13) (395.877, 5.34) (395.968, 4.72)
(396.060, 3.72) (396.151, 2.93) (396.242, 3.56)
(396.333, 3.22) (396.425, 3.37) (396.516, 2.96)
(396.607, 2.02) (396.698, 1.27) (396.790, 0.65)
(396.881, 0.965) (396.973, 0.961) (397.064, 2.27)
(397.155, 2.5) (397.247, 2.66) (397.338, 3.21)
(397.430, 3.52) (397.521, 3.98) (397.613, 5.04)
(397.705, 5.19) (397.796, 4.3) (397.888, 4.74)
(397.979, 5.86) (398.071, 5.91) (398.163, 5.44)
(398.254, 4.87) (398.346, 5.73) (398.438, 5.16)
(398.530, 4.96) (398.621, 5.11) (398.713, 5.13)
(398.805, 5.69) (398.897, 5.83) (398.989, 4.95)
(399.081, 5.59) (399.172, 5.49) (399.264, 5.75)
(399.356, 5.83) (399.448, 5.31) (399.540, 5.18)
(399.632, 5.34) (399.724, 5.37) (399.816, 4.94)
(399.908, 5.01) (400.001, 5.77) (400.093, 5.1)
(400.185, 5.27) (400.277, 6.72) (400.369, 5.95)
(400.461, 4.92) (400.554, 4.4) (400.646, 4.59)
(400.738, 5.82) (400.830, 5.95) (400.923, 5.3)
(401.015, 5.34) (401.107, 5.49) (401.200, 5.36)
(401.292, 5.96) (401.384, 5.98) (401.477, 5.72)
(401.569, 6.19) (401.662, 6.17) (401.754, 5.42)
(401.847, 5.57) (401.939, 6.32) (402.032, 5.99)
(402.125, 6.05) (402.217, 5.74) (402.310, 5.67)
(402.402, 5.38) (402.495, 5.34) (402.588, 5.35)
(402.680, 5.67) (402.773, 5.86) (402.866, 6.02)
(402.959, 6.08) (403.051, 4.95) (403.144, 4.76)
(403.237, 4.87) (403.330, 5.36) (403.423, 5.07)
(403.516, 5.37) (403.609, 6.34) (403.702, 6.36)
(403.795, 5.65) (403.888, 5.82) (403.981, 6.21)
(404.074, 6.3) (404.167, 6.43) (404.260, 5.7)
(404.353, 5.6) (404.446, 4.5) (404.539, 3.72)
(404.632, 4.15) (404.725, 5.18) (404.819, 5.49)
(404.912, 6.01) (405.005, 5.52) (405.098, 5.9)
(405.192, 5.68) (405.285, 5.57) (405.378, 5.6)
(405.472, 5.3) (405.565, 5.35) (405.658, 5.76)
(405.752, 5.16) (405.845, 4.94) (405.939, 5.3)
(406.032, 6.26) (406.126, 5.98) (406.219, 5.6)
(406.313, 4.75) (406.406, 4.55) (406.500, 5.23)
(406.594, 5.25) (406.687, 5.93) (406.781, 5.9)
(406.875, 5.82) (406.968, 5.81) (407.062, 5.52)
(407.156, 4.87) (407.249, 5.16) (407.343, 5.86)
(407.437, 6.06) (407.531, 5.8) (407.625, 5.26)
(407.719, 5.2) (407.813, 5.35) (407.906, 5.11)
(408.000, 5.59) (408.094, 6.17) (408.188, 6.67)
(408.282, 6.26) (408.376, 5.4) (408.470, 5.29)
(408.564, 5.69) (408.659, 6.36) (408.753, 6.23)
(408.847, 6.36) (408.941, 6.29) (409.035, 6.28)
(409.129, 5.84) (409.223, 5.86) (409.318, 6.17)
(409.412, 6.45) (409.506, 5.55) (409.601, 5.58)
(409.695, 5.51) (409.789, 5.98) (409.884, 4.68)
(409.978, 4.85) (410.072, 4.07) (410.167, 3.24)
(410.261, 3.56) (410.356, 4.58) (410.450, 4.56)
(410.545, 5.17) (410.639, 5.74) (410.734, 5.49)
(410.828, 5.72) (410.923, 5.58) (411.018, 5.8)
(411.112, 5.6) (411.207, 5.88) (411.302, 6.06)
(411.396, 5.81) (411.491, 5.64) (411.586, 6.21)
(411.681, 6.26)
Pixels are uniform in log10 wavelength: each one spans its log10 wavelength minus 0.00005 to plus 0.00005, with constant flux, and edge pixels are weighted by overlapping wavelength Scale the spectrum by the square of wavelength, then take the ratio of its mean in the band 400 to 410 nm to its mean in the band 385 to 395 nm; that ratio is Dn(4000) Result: 1.4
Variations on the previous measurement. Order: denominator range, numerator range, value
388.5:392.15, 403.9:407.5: 1.31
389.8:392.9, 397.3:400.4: 1.21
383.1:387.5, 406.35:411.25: 1.41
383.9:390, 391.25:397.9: 0.80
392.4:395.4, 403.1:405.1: 1.83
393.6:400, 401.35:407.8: 1.37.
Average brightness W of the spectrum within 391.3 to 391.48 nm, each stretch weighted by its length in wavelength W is 4.87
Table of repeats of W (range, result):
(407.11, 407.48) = 5.49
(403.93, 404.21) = 6.31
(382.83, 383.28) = 2.99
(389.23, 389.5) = 4.46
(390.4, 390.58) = 4.59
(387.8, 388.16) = 4.77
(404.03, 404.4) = 6.01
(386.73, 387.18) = 4.85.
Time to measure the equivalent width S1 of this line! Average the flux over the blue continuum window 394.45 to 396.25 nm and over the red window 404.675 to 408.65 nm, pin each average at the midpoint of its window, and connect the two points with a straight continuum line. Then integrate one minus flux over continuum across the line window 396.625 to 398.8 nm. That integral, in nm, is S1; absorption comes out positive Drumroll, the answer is 0.40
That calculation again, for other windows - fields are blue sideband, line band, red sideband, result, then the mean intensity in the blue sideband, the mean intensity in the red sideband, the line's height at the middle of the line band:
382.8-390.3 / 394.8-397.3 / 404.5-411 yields 0.633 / 4.34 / 5.46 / 4.84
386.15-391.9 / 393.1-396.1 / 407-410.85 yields 0.781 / 4.67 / 5.5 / 4.9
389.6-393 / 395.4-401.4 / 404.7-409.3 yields 0.446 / 4.43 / 5.64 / 4.98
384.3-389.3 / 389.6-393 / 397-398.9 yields 0.165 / 4.72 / 4.56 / 4.65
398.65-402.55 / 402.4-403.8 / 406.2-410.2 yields 0.006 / 5.54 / 5.57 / 5.55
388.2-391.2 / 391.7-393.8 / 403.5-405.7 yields 0.797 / 4.45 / 5.57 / 4.68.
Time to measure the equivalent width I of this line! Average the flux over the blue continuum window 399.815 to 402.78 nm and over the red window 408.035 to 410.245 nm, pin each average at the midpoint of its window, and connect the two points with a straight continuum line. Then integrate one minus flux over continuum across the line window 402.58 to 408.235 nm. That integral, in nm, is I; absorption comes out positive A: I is 0.11 nm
